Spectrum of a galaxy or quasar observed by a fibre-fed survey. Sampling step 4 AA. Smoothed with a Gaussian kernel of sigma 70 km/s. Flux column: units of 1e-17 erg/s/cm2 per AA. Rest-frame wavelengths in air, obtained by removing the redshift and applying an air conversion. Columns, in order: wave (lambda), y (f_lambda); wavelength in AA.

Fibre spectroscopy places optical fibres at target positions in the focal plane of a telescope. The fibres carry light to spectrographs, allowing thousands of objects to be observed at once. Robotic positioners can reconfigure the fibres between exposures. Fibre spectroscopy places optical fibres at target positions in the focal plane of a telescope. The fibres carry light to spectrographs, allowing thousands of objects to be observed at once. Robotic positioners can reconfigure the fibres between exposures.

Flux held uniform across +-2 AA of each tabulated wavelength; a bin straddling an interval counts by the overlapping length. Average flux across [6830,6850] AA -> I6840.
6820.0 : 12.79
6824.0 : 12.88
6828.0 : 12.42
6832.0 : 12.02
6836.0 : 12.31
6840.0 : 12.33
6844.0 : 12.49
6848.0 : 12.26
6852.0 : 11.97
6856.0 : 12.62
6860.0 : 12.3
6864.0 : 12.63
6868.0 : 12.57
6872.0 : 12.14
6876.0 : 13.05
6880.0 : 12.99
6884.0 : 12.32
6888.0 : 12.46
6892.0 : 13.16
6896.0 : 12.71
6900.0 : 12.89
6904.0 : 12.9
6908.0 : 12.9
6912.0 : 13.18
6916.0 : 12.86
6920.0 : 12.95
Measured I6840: 12.3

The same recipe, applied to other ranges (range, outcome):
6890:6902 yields 12.9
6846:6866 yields 12.4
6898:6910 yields 12.9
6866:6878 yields 12.6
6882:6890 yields 12.4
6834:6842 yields 12.3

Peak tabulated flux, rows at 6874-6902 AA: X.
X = 13.16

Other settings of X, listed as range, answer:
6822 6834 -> 12.88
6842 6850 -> 12.49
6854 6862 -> 12.62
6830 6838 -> 12.31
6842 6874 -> 12.63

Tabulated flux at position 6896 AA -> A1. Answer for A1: 12.71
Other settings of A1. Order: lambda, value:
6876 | 13.05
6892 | 13.16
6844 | 12.49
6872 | 12.14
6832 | 12.02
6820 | 12.79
